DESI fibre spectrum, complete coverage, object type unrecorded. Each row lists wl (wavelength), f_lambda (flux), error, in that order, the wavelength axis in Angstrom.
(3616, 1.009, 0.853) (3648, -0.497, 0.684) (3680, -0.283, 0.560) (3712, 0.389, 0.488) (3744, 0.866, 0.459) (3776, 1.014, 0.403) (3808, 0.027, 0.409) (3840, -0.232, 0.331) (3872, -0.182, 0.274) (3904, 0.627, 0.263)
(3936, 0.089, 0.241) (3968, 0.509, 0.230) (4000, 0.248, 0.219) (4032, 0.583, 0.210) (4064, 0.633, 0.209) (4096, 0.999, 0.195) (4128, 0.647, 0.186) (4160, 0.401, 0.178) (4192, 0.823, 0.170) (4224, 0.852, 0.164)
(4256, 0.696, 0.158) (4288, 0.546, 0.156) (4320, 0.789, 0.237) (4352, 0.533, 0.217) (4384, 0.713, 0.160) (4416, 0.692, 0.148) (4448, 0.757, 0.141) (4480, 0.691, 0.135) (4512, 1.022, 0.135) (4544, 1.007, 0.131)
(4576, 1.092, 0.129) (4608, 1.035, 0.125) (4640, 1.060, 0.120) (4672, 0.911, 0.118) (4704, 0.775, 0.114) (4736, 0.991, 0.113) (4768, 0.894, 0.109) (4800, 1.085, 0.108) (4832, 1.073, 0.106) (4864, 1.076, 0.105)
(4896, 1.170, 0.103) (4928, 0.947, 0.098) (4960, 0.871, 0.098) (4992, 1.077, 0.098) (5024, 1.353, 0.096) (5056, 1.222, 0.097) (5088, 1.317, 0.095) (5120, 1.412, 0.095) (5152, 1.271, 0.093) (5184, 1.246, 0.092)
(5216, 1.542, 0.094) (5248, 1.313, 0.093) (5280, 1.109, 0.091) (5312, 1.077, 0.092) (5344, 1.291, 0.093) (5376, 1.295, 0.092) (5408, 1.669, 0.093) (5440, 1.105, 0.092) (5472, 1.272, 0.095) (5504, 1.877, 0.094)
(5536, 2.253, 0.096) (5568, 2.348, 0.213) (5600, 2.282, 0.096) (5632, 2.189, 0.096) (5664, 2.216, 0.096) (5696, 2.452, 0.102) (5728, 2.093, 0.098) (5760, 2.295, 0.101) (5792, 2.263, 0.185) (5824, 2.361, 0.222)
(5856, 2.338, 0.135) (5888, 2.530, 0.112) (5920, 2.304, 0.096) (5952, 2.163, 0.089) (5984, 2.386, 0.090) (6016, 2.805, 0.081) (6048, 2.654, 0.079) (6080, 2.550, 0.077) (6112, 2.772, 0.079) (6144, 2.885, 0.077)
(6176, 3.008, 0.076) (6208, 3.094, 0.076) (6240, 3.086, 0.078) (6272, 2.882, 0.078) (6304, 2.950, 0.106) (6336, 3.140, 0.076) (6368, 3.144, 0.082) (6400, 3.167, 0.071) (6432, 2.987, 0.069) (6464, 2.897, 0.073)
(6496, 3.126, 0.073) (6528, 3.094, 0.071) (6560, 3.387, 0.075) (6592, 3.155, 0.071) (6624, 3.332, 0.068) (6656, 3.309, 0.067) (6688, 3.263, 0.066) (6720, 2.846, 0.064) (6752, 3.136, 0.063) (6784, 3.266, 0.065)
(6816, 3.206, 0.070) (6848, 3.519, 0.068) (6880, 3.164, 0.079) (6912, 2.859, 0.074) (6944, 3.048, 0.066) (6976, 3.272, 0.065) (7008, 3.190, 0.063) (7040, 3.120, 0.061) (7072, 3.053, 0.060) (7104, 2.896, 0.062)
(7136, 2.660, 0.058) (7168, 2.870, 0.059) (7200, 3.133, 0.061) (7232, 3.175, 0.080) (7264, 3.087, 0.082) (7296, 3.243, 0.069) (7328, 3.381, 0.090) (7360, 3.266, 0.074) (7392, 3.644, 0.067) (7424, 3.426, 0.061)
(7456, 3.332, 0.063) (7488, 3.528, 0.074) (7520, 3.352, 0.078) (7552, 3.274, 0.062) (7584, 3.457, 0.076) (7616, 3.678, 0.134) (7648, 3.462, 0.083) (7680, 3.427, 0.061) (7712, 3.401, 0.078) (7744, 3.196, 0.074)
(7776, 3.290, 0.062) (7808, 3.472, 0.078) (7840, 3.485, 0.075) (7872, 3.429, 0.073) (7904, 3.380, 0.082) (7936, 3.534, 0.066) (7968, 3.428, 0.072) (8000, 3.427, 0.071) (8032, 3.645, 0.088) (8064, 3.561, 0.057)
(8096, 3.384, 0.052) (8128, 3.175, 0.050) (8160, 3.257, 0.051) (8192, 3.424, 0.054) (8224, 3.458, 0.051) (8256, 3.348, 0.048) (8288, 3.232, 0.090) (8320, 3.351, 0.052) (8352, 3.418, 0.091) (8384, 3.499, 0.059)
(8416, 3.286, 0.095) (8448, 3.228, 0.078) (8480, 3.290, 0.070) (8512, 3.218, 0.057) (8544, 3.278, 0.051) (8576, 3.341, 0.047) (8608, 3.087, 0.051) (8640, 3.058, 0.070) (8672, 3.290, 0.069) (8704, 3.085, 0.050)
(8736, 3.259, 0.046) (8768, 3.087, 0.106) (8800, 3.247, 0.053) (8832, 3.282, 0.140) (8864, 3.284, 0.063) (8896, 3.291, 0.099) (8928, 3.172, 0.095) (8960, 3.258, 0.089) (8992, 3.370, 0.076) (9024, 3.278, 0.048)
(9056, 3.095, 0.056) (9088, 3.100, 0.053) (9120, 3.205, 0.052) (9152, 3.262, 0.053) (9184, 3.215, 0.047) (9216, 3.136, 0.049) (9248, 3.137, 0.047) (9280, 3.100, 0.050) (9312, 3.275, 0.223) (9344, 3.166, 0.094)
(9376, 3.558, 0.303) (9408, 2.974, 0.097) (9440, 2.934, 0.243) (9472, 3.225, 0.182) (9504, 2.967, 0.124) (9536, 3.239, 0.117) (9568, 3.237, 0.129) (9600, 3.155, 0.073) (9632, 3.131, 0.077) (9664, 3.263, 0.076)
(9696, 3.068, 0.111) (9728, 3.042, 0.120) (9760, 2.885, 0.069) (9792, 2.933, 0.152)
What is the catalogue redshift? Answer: 0.38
